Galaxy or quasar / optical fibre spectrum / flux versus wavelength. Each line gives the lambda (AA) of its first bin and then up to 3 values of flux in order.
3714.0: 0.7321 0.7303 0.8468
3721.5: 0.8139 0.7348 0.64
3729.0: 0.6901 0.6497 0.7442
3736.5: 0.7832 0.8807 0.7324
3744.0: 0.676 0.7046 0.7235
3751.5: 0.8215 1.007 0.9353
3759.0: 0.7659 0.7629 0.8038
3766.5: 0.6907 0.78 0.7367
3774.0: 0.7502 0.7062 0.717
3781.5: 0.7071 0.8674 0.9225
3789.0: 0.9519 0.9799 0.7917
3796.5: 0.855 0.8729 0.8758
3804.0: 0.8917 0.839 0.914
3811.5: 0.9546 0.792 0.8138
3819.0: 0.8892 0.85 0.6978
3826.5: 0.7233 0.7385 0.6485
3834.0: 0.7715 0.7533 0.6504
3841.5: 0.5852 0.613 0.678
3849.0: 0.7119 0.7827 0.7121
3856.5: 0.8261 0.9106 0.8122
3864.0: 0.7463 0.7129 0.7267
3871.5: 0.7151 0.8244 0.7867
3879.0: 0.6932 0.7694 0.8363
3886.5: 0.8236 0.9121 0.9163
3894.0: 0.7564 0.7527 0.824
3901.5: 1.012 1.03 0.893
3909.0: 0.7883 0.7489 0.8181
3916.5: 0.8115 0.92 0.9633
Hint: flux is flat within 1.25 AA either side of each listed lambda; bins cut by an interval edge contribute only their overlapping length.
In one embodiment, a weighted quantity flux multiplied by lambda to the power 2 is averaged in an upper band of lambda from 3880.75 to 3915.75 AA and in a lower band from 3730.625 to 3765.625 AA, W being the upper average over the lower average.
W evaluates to 1.17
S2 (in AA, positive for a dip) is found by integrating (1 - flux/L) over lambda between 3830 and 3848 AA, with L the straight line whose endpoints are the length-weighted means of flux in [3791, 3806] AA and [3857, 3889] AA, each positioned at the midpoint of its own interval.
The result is 3.3 AA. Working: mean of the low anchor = 0.871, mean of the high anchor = 0.786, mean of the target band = 0.673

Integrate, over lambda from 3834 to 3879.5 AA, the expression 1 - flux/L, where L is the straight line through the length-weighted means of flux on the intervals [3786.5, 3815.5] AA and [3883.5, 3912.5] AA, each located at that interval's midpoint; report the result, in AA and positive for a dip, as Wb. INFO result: 6.9 AA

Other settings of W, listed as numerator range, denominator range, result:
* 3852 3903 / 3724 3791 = 1.10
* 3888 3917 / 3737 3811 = 1.12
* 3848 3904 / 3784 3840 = 1.01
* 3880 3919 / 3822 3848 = 1.27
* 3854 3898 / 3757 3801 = 1.03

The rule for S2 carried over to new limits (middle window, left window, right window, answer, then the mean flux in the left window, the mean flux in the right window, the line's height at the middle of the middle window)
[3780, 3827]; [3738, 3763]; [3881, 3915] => -2.0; 0.8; 0.851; 0.818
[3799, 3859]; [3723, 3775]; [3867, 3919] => 1.5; 0.763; 0.823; 0.796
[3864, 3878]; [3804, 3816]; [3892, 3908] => 2.0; 0.873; 0.878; 0.877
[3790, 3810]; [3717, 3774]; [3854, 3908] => -2.3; 0.768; 0.82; 0.789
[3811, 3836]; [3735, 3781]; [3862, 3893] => 0.0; 0.775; 0.789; 0.783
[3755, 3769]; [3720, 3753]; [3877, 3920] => -0.7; 0.741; 0.84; 0.757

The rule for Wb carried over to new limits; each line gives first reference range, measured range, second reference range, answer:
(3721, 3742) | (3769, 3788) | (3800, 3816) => 1.1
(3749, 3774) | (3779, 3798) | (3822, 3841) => -2.2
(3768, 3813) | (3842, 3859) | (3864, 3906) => 2.0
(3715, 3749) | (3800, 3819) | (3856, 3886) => -2.7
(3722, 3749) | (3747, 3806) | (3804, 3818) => -1.4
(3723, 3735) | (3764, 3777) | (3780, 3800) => 1.1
